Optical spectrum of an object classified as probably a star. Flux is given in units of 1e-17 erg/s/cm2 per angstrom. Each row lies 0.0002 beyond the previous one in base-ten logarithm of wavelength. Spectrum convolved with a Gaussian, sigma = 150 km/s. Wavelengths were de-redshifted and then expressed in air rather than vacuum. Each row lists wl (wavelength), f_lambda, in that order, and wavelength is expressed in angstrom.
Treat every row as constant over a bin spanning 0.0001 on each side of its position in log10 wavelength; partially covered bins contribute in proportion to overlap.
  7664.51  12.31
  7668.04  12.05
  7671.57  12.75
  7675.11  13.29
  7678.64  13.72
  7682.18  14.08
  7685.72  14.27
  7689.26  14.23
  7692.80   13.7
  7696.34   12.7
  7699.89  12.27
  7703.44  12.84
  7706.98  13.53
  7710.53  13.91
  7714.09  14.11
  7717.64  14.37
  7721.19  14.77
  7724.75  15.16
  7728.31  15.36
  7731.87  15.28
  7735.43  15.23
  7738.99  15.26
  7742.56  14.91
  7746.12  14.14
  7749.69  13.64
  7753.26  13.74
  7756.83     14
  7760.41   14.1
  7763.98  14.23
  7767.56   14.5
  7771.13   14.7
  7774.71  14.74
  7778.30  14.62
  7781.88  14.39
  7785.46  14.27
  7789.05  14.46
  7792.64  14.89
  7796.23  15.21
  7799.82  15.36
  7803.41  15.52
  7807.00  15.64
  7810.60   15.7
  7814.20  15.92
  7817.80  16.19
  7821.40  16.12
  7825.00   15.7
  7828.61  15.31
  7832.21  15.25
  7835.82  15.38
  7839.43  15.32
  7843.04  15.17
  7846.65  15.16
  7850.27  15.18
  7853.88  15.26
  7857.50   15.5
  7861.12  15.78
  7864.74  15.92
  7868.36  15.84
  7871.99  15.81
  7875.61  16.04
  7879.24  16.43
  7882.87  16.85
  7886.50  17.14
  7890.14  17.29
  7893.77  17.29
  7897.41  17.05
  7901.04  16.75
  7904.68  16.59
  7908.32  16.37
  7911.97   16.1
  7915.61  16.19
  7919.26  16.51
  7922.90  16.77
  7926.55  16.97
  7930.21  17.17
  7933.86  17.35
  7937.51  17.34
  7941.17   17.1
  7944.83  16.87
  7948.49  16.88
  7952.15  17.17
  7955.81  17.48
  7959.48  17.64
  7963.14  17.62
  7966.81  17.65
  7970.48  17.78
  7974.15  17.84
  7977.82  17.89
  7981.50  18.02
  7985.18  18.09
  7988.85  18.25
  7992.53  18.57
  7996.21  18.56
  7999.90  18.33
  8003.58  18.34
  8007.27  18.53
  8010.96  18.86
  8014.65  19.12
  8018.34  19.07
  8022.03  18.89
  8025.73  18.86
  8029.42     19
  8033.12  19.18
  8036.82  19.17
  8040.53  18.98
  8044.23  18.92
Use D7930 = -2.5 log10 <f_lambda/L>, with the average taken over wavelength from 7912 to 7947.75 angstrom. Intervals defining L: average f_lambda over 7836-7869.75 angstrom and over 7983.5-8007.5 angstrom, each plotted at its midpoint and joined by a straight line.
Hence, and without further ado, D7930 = 0.01 mag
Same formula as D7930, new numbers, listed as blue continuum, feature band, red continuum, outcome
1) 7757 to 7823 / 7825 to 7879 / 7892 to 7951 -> 0.02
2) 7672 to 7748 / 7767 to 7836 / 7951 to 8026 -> 0.02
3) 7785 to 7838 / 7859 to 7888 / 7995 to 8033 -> 0.02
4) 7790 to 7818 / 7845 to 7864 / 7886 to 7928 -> 0.05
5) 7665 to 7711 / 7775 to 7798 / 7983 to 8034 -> 0.02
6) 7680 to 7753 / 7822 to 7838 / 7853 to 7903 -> 0.02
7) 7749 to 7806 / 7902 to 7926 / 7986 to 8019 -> 0.04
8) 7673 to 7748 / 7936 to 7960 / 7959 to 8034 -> 0.03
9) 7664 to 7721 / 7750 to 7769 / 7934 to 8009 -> 0.03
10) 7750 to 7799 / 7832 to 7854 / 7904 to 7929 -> 0.01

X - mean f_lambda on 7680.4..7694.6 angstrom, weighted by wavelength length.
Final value 14.1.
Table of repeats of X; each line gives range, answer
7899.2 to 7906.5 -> 16.7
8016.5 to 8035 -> 19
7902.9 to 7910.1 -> 16.5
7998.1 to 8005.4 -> 18.3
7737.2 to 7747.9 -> 14.8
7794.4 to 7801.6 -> 15.3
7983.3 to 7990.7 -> 18.2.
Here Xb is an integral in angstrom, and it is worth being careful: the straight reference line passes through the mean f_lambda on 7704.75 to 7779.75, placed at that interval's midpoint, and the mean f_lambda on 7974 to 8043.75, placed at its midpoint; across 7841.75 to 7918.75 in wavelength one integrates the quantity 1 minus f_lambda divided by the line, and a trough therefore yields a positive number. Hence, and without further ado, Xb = 2.0 angstrom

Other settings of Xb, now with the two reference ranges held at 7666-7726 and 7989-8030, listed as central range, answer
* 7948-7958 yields 0.3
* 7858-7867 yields 0.3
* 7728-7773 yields -0.1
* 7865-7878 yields 0.4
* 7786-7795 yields 0.3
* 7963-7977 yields 0.2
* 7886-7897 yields -0.3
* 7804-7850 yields 0.5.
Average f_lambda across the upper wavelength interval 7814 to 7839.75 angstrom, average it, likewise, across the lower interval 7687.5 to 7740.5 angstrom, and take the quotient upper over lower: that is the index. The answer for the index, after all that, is 1.10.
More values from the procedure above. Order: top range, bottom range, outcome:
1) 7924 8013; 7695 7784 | 1.24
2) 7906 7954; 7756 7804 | 1.15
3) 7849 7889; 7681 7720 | 1.17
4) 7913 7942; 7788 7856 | 1.10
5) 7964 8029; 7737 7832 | 1.23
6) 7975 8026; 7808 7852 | 1.19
